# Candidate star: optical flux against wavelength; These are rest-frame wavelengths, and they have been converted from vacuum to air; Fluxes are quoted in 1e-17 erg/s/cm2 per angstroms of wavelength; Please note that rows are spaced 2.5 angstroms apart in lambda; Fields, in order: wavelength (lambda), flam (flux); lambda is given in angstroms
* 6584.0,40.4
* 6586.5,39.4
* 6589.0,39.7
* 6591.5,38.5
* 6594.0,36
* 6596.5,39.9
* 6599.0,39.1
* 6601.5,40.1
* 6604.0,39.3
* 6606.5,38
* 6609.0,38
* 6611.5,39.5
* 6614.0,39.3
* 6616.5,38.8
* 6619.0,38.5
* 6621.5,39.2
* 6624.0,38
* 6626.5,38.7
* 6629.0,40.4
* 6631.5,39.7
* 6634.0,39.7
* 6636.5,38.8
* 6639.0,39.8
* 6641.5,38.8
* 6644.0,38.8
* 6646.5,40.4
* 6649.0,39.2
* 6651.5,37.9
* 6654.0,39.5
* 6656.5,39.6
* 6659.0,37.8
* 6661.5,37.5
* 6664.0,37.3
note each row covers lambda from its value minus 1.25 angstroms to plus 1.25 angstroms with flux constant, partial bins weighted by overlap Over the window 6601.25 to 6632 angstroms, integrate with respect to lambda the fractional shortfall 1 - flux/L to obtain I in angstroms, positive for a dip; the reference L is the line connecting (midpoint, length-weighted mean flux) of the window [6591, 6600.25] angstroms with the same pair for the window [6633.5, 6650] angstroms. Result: -0.14 angstroms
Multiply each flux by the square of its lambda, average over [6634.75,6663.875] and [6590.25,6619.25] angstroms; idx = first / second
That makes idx 1.02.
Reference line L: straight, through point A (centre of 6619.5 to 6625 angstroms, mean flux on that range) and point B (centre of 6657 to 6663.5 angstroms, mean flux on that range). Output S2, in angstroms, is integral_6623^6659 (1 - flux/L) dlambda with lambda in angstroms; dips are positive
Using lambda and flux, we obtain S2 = -0.9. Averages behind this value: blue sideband 38.6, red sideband 37.8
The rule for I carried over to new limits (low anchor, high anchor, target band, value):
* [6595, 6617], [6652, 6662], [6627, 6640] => -0.3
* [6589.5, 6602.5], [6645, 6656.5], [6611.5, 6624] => 0.0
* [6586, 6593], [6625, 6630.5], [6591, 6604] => 0.1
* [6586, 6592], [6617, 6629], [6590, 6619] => 0.2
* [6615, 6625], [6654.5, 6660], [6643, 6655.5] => -0.1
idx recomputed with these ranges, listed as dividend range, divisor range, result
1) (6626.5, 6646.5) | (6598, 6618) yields 1.02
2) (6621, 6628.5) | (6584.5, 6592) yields 0.99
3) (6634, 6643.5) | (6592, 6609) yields 1.03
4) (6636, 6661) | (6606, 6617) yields 1.02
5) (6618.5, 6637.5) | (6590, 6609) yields 1.02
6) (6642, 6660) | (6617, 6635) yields 1.00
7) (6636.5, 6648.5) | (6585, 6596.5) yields 1.04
